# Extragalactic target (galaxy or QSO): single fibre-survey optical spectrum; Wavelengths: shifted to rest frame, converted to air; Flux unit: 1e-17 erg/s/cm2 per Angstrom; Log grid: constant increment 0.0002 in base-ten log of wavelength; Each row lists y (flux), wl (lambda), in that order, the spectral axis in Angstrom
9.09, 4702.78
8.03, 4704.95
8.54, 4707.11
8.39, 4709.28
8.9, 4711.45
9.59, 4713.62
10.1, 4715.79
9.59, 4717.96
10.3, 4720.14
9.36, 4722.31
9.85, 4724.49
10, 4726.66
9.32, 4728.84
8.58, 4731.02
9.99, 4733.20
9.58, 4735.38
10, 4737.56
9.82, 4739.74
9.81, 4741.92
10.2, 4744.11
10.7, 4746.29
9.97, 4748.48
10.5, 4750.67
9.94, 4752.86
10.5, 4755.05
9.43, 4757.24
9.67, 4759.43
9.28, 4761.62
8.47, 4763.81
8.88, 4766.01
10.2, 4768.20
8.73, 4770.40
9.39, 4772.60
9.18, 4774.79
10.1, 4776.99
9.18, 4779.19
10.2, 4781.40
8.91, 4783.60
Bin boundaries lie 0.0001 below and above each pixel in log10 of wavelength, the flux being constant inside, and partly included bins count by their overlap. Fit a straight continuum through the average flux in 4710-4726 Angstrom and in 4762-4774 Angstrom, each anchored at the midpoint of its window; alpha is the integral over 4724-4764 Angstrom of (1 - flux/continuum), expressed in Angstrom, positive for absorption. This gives -1.74 Angstrom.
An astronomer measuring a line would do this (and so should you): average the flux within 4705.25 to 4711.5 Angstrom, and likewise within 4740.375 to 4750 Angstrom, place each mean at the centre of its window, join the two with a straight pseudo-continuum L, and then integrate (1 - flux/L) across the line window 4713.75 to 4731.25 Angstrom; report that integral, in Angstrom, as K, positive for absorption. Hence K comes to -1.1 Angstrom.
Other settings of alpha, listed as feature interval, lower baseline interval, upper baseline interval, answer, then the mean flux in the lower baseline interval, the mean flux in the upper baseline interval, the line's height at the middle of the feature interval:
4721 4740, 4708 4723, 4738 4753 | 0.4 Angstrom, 9.45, 10.1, 9.8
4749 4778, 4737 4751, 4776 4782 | 1.1 Angstrom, 10.1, 9.78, 9.93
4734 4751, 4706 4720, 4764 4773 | -1.5 Angstrom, 9.26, 9.2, 9.23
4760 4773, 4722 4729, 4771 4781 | 0.5 Angstrom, 9.7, 9.47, 9.52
